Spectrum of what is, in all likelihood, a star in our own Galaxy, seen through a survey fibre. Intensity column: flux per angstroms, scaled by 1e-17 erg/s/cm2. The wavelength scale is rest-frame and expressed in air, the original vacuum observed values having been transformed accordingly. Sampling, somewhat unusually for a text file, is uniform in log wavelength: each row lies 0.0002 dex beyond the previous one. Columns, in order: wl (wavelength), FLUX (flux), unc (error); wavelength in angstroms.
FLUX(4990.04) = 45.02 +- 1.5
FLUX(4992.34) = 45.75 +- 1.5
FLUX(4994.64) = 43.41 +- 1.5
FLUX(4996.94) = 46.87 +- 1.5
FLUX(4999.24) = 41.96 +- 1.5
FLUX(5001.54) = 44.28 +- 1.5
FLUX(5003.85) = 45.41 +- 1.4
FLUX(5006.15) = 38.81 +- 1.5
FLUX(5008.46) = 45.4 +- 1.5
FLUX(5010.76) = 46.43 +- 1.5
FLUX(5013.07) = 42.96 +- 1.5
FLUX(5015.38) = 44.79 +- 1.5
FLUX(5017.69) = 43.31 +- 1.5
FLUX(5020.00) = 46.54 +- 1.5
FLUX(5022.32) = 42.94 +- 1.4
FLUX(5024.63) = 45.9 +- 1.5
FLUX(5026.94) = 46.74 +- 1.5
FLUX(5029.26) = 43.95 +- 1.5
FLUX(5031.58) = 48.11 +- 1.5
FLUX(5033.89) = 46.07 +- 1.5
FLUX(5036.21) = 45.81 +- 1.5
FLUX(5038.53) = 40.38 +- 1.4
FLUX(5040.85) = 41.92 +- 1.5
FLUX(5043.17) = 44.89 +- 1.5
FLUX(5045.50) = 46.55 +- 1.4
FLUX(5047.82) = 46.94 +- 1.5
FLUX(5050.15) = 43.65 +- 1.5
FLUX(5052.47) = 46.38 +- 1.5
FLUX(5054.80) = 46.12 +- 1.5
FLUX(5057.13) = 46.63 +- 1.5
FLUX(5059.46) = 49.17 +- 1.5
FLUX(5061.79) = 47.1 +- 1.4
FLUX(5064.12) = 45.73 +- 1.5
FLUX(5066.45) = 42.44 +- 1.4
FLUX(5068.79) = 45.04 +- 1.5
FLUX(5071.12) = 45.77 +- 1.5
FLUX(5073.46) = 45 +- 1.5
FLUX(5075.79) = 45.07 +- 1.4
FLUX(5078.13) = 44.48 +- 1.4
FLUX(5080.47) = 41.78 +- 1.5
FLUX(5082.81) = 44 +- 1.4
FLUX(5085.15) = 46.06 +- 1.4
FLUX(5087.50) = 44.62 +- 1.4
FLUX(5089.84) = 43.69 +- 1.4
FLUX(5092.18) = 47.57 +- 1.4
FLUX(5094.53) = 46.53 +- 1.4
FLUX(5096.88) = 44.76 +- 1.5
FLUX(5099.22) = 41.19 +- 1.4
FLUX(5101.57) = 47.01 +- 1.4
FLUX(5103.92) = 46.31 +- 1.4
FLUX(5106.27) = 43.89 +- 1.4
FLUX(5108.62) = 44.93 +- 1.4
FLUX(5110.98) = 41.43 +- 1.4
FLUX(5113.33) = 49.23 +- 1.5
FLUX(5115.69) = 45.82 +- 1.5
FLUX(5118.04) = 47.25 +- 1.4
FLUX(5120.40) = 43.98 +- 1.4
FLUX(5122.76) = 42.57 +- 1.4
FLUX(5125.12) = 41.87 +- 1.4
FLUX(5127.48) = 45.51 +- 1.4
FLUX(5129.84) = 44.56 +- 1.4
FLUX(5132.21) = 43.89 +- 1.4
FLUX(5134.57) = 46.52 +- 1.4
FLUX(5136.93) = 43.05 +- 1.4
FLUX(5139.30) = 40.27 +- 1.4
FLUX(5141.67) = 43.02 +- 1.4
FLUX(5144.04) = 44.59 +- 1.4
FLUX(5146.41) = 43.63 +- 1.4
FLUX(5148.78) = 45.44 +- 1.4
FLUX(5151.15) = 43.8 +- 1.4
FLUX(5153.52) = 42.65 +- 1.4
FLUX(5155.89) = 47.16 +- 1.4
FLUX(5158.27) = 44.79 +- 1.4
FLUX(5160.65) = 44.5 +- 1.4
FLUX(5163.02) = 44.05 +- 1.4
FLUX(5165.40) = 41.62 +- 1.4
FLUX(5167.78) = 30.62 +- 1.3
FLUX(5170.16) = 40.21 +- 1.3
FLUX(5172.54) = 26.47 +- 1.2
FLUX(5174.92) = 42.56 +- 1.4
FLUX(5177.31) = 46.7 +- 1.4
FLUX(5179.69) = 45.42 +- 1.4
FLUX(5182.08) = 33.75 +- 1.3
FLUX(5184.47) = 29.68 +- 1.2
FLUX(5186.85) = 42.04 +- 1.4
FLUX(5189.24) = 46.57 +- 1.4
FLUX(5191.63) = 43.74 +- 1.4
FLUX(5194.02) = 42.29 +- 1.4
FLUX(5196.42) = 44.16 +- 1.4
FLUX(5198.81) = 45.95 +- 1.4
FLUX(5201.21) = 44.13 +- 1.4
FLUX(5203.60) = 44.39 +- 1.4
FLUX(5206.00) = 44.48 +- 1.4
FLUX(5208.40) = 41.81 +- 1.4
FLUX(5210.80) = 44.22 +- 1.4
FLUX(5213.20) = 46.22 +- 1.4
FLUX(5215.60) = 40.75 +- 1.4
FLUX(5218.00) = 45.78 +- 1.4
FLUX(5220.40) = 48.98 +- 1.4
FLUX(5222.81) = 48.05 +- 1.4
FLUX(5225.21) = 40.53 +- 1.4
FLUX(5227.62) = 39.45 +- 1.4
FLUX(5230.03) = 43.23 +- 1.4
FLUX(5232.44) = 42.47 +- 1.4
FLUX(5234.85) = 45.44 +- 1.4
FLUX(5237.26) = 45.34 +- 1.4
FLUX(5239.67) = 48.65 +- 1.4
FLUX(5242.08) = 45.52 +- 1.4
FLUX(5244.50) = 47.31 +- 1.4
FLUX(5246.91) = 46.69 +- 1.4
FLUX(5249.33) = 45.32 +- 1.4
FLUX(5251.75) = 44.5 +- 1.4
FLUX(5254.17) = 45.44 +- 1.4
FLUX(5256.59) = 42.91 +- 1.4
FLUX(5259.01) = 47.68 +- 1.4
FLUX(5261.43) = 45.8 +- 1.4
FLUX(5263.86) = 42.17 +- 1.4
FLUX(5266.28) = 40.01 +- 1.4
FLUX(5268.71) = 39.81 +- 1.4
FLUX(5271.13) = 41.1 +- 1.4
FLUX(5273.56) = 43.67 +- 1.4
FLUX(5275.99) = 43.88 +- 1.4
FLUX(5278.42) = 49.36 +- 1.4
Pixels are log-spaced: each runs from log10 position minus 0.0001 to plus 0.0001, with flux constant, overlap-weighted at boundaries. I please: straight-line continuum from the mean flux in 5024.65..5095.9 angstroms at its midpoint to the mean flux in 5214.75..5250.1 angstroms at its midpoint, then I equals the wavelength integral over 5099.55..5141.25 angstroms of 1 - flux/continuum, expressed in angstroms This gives 0.6 angstroms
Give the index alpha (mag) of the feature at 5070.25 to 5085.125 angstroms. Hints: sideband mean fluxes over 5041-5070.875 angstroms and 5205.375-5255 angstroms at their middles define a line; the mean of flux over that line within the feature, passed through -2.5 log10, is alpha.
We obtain 0.03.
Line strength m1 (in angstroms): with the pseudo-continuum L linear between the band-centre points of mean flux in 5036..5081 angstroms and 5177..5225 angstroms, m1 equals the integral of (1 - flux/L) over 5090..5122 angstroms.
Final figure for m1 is -0.6 angstroms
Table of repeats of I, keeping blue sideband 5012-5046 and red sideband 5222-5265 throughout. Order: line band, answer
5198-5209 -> 0.1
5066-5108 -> -0.1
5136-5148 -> 0.5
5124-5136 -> 0.1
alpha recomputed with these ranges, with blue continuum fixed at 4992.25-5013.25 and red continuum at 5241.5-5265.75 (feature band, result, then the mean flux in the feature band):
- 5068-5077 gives -0.02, 45.3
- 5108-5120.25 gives -0.02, 45.6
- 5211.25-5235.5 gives 0.02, 44.1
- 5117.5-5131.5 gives 0.01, 44.1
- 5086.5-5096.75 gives -0.03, 45.5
